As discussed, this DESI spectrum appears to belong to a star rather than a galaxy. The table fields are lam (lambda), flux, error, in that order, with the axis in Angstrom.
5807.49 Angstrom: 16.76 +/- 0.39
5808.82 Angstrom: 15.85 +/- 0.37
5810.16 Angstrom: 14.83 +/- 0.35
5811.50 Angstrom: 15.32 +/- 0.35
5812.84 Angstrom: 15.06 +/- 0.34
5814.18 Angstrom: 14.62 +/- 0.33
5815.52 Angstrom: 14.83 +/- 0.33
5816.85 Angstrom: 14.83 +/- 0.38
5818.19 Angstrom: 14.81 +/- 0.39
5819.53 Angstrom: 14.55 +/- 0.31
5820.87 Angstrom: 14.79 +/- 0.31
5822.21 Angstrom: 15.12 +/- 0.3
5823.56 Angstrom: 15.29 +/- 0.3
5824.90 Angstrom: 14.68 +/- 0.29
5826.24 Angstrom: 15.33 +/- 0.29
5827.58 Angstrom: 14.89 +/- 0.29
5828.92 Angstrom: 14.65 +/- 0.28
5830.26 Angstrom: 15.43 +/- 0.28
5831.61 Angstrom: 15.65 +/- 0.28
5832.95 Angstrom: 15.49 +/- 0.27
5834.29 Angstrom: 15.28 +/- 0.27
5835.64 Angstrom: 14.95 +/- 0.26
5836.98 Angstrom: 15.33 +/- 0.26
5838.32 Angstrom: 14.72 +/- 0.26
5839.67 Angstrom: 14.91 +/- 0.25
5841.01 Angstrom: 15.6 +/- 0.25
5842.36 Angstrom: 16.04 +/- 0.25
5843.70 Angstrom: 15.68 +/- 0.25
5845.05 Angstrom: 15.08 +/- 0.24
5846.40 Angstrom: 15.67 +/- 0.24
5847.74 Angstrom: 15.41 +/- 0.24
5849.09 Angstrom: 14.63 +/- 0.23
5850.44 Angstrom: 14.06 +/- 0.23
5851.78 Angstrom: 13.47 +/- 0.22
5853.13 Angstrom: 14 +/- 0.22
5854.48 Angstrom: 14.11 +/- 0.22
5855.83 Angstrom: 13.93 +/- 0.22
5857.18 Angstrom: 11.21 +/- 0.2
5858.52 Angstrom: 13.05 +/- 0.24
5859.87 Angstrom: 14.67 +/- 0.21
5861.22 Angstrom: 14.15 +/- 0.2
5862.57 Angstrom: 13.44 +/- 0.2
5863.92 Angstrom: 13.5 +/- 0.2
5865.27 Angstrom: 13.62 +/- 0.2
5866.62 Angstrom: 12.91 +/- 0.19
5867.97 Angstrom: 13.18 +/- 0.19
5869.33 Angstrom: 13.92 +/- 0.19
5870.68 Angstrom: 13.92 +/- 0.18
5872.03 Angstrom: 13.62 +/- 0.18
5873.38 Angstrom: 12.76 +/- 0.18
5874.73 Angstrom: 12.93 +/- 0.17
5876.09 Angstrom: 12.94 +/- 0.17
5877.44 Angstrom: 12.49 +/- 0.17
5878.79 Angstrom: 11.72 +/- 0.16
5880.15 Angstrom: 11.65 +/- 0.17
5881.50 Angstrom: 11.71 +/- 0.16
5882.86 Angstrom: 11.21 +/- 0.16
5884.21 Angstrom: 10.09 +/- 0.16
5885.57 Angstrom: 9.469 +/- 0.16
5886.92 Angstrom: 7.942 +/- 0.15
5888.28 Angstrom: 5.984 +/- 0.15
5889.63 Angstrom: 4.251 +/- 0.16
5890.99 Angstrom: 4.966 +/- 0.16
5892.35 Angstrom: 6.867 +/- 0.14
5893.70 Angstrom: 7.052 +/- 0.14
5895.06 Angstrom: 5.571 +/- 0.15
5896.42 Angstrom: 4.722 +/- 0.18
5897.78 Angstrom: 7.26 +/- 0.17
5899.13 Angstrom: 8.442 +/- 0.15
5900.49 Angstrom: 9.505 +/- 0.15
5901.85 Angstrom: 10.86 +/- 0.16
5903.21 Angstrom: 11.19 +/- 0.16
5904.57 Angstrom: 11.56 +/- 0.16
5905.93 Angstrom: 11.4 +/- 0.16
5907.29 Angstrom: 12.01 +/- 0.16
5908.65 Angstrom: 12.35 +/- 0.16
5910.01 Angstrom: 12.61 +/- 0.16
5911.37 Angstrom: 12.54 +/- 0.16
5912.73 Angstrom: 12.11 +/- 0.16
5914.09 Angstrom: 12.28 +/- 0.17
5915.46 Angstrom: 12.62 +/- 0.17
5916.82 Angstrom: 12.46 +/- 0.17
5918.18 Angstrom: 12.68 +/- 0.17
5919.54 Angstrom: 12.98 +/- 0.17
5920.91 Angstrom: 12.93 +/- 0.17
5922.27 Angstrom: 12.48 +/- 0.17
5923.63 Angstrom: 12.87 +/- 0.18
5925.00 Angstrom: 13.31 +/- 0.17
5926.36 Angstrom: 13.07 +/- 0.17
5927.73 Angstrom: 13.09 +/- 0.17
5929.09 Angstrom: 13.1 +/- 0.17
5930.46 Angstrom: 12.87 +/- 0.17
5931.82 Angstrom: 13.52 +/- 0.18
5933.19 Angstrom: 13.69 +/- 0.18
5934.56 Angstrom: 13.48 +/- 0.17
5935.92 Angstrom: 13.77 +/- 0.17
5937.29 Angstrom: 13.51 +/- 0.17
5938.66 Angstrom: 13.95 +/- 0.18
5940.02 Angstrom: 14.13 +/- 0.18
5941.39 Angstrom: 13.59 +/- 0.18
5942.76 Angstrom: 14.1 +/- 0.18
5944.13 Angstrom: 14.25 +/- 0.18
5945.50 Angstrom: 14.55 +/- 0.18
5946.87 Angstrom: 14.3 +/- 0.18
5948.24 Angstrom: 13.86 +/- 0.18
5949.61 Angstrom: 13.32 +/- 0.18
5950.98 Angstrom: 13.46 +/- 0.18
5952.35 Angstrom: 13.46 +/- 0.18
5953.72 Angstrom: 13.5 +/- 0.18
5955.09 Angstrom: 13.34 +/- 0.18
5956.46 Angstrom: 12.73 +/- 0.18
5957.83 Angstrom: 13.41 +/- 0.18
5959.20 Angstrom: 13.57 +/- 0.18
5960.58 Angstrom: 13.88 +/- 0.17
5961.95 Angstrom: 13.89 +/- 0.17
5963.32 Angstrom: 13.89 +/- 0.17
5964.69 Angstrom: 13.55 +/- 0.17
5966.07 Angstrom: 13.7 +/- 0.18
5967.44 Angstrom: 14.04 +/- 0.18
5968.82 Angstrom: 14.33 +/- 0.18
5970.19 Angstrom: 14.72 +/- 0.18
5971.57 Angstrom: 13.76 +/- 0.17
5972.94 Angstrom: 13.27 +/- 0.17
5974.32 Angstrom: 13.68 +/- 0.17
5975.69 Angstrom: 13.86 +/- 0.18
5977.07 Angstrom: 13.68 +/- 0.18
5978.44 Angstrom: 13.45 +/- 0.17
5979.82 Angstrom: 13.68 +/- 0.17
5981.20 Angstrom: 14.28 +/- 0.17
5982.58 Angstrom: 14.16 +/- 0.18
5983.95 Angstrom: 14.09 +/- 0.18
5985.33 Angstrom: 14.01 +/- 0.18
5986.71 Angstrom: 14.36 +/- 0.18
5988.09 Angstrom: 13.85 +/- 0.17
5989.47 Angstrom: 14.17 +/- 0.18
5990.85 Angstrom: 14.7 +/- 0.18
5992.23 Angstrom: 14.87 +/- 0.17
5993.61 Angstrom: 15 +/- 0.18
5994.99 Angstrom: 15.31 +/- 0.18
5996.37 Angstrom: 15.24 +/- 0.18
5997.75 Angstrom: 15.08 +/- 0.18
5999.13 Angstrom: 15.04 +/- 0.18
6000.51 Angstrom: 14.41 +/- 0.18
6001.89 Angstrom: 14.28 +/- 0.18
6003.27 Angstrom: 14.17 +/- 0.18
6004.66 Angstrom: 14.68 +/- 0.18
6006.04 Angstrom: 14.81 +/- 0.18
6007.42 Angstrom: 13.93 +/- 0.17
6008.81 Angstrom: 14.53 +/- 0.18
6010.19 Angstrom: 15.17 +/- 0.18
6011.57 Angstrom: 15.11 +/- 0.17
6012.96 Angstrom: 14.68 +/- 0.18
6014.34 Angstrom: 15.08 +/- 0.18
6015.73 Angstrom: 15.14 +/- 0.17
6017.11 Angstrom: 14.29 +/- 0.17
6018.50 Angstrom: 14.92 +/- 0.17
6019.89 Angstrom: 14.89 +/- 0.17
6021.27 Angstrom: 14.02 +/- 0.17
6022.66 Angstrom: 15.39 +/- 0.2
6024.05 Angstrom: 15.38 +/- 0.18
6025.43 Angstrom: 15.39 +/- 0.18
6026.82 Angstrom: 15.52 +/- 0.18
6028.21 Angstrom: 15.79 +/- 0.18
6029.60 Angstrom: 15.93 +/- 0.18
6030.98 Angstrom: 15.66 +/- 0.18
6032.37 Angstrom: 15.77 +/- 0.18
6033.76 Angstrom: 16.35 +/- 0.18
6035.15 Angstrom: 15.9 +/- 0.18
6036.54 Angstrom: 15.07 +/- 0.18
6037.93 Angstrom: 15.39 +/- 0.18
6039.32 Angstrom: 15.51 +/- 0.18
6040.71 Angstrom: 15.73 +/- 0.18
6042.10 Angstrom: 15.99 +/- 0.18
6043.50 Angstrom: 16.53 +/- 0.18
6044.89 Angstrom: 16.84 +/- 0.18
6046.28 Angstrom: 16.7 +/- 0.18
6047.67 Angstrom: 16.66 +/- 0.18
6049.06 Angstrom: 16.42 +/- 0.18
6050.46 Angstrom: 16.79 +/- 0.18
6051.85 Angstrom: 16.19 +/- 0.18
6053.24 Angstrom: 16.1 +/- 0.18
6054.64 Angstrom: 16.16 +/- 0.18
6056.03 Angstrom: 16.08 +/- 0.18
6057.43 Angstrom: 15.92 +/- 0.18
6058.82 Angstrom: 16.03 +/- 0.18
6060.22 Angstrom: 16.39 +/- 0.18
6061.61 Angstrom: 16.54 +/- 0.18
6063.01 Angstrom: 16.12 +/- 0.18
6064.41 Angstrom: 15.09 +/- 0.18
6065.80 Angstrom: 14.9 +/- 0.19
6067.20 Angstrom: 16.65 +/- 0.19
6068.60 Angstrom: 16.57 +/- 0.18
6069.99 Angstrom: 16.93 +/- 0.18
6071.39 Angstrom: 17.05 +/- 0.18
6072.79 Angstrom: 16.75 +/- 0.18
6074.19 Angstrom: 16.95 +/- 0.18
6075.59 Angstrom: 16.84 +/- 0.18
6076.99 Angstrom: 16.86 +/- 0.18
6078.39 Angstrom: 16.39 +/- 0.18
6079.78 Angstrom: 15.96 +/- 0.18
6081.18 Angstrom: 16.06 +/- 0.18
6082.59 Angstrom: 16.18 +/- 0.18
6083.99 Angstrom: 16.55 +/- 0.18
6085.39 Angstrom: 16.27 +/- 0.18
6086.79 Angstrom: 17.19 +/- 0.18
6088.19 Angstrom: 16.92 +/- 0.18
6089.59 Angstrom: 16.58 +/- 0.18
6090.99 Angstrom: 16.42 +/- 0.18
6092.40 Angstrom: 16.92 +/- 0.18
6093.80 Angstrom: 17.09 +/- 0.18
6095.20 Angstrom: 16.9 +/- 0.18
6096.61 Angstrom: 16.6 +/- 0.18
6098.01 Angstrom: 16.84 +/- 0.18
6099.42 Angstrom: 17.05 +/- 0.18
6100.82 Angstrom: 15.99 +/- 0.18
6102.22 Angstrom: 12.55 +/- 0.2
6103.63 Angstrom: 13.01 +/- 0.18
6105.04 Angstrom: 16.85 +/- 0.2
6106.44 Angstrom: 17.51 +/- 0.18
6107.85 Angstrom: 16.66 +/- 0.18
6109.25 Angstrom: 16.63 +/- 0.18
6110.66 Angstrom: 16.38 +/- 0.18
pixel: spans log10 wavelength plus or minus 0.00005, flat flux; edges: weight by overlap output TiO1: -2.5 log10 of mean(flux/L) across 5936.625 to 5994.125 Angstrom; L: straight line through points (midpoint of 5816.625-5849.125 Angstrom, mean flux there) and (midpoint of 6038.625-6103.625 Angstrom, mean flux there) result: 0.139 mag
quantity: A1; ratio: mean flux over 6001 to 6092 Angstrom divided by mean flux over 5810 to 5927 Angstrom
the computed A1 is 1.2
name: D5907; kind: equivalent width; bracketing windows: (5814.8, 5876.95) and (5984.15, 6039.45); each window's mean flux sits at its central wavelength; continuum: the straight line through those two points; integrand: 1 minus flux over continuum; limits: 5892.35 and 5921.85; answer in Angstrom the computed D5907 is 8.0 Angstrom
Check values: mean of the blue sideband 14.4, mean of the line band 10.7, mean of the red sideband 15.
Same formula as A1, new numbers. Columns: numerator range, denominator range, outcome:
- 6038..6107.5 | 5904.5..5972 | 1.23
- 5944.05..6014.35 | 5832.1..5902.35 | 1.17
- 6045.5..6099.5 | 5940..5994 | 1.18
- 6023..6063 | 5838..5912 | 1.35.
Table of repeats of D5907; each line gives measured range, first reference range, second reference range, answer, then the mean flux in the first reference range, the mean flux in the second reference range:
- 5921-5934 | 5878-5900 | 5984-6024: -3.55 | 8.09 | 14.7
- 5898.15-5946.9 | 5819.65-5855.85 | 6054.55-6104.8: 8.72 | 15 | 16.3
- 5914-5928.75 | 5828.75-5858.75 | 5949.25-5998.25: 1.51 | 14.7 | 14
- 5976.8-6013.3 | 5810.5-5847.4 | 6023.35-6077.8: 3.24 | 15.1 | 16.1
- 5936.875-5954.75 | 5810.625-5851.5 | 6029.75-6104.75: 2.04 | 15.1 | 16.2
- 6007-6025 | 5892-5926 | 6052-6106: -0.70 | 10.9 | 16.3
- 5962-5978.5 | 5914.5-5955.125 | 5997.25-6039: 0.31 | 13.4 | 15.1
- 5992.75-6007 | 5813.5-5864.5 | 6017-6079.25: 0.83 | 14.7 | 16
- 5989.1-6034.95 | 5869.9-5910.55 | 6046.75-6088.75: -2.05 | 9.97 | 16.4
